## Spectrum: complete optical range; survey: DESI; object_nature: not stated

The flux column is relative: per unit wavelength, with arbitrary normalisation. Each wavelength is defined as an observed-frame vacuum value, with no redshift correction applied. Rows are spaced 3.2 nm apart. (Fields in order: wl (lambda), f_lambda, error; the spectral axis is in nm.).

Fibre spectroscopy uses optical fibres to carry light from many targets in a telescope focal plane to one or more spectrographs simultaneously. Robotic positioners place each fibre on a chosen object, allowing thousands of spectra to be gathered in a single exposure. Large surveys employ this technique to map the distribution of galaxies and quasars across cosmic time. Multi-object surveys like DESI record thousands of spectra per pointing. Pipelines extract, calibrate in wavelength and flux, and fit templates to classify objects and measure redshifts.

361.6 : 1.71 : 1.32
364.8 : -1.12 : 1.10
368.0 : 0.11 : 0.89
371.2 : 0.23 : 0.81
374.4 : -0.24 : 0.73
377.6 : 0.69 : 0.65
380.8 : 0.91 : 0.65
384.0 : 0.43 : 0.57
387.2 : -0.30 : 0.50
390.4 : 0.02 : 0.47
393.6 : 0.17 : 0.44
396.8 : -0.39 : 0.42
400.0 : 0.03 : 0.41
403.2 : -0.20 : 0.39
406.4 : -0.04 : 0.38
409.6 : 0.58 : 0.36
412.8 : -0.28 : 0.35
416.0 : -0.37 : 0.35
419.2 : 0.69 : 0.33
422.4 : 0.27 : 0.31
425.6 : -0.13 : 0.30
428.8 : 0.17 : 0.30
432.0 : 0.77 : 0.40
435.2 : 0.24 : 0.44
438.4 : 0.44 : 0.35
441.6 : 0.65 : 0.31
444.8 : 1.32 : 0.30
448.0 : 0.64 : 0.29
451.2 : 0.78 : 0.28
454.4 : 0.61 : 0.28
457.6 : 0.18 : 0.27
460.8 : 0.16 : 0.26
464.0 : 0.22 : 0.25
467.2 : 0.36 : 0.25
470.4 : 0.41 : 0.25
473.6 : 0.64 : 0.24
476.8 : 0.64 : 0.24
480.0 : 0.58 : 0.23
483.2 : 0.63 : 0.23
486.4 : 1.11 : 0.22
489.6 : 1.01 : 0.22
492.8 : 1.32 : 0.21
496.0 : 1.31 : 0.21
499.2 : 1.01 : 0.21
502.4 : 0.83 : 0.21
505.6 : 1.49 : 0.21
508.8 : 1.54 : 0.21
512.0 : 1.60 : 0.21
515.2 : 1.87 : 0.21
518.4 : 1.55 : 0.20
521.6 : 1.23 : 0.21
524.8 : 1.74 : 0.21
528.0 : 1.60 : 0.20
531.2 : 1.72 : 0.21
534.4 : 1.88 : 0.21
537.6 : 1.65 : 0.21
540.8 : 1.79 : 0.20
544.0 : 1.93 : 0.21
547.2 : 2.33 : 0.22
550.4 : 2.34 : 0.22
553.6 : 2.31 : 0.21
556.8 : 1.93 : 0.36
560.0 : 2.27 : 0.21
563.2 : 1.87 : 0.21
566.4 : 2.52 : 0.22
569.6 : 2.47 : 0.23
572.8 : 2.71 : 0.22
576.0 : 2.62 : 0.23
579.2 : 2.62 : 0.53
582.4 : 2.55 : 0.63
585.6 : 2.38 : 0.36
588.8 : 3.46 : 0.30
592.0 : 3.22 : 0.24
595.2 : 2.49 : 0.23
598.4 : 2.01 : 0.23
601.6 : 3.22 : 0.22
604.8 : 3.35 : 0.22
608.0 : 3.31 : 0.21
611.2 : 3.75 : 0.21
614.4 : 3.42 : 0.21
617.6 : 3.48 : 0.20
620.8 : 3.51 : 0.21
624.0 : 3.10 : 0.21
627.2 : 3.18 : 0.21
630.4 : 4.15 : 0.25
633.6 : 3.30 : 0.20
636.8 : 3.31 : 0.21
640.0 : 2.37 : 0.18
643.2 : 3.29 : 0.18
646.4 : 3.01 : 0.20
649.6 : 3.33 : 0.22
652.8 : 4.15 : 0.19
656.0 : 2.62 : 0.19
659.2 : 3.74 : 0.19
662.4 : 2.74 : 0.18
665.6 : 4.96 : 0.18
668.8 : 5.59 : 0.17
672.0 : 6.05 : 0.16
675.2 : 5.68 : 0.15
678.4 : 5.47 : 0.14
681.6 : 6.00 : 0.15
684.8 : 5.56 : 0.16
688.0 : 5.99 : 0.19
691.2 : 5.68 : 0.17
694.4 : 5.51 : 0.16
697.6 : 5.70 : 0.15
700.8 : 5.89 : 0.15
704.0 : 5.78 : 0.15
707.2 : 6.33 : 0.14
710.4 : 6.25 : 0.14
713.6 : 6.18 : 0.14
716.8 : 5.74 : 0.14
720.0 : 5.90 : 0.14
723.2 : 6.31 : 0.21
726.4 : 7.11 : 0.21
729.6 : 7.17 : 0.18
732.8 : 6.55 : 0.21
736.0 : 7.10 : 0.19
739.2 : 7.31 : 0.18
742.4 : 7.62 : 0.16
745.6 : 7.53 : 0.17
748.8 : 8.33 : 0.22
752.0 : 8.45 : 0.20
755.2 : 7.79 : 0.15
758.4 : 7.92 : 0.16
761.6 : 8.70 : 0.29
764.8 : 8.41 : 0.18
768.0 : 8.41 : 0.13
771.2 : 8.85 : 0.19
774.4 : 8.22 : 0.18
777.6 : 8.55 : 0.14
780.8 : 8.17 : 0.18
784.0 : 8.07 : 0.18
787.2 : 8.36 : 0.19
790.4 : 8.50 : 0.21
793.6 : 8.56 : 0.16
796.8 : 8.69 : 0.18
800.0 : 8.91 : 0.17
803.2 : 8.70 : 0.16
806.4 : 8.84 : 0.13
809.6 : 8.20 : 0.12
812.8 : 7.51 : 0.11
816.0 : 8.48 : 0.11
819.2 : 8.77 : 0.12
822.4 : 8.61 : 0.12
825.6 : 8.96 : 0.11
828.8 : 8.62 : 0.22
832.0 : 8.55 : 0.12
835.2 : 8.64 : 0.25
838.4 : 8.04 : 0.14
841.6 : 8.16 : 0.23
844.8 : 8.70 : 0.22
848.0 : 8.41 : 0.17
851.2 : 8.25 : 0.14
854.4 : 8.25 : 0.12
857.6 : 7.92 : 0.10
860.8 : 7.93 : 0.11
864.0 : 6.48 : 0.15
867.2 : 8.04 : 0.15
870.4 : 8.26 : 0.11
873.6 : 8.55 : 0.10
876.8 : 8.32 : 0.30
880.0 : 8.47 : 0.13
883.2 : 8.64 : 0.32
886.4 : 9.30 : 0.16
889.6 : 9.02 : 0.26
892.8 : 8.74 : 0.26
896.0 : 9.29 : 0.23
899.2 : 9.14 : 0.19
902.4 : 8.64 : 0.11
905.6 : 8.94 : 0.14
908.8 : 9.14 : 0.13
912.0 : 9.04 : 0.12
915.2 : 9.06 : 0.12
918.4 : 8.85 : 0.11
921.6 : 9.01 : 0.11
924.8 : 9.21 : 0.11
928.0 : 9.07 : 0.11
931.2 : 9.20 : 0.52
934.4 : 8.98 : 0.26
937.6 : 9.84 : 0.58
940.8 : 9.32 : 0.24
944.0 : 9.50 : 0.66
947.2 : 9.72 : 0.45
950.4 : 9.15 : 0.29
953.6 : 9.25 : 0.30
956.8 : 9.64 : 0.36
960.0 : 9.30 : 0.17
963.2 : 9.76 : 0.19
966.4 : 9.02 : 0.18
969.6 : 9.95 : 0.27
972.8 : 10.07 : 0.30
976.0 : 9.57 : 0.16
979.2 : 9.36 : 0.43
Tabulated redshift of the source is 0.669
